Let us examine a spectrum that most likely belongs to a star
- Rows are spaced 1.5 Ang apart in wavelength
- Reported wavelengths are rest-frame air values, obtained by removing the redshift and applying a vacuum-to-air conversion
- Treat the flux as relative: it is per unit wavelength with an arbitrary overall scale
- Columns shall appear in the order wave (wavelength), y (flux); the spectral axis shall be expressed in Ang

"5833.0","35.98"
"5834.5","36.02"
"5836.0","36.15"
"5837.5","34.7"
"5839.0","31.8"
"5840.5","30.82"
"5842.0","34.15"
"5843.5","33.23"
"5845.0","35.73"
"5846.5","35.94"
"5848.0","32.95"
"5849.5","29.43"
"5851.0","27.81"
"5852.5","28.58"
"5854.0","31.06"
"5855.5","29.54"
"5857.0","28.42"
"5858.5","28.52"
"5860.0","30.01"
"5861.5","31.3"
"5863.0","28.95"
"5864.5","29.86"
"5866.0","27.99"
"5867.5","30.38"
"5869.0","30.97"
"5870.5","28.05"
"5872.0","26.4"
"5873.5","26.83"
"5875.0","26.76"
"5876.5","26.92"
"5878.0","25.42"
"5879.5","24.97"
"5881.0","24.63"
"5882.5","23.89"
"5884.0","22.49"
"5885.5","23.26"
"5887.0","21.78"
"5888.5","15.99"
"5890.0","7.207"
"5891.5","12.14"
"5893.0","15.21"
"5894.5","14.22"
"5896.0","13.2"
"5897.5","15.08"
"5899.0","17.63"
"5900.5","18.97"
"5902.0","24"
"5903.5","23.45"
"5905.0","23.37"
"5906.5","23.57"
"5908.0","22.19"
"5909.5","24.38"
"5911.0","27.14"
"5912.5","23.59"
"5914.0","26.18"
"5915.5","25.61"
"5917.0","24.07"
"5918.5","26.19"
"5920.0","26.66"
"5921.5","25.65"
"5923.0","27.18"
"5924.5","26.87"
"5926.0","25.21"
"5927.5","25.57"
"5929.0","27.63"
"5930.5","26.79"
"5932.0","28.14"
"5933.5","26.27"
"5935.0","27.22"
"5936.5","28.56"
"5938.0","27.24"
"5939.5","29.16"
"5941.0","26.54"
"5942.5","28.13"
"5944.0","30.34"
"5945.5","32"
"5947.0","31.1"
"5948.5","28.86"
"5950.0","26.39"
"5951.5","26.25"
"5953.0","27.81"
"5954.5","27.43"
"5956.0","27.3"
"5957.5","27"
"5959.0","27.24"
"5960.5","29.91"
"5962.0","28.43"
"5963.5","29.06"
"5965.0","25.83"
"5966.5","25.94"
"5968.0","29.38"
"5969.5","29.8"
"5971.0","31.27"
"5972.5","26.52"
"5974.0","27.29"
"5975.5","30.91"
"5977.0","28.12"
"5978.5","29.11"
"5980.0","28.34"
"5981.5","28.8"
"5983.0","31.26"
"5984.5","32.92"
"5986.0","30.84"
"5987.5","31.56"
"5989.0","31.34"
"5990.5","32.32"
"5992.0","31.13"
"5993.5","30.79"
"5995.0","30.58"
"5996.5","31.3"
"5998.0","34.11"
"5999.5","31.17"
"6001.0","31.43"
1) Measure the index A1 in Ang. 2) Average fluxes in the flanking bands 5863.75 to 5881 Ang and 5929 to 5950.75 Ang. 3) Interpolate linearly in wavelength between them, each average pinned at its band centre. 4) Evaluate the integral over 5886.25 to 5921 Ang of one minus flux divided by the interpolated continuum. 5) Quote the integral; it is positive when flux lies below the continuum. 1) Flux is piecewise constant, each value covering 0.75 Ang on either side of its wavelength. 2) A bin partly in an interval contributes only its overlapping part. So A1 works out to 9.18 Ang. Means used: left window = 27.6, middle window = 20.6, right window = 28.3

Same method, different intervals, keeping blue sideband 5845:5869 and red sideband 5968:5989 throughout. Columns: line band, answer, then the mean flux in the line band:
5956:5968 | 0.9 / 27.7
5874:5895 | 6.7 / 20.5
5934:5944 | 0.7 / 28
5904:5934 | 4.4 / 25.6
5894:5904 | 4.0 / 18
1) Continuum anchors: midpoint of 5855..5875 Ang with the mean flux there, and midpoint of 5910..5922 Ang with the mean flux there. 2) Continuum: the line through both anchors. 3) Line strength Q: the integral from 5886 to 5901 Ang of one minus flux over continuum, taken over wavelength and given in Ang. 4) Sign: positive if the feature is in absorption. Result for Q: 6.6 Ang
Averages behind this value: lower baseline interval 28.9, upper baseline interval 25.6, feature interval 15.2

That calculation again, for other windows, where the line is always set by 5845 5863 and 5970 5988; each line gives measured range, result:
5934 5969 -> 2.1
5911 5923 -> 1.8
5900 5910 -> 2.4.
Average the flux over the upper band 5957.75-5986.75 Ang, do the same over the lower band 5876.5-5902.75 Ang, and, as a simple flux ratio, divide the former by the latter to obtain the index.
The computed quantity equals 1.52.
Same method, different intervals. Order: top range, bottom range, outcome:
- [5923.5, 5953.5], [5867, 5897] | 1.27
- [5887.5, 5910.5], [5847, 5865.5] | 0.61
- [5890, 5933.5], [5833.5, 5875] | 0.73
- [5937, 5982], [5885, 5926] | 1.33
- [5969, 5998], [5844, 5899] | 1.20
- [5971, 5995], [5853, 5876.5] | 1.04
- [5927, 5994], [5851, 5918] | 1.20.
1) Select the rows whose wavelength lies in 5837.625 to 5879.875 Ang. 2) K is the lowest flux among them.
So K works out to 24.97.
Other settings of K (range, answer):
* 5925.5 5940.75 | 25.21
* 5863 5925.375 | 7.207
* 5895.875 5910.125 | 13.2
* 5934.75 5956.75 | 26.25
